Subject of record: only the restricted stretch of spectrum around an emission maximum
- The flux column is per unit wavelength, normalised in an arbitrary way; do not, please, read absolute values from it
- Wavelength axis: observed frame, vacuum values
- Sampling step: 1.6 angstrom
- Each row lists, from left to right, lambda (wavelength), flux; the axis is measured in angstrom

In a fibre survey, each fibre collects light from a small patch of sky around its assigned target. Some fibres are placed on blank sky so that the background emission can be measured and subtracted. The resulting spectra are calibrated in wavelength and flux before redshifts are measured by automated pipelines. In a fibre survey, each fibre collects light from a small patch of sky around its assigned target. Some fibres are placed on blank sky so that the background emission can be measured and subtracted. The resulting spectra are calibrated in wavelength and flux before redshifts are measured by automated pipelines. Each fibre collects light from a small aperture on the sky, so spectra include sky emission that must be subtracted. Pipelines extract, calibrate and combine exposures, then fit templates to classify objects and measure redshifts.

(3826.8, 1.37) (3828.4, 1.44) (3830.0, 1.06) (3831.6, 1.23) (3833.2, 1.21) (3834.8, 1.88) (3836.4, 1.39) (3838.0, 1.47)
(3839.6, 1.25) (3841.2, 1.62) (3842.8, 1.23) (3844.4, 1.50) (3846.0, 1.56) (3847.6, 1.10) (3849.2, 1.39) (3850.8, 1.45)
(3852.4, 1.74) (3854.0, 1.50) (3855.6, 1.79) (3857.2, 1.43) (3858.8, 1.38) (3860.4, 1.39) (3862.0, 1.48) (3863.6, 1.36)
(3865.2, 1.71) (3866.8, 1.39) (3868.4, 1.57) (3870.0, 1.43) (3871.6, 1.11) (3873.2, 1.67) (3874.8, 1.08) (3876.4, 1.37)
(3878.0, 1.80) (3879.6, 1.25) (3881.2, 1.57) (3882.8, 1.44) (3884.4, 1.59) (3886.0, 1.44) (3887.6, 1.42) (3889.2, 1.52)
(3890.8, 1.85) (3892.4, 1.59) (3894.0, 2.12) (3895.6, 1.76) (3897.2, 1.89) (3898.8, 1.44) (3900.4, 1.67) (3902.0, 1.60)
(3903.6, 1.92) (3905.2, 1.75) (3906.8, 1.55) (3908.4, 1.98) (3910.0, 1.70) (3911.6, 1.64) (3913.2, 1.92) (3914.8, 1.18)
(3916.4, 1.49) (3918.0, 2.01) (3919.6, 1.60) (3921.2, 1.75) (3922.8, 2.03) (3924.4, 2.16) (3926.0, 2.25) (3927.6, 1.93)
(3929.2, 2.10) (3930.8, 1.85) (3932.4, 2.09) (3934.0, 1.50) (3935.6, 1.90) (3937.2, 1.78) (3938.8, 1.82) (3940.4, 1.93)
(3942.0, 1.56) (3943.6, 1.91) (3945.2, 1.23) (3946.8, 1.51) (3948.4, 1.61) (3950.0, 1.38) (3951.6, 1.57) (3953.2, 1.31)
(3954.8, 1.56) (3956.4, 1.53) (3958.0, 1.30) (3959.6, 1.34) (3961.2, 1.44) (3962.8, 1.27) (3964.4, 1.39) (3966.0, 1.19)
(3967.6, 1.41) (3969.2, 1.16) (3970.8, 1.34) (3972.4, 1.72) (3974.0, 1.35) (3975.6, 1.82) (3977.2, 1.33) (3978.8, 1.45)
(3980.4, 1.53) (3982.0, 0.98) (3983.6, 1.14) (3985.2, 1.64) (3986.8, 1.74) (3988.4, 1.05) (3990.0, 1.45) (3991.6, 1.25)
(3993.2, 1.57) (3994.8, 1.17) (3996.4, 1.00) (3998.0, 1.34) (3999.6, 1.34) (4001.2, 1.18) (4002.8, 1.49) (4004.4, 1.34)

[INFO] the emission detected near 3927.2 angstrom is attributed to C III]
